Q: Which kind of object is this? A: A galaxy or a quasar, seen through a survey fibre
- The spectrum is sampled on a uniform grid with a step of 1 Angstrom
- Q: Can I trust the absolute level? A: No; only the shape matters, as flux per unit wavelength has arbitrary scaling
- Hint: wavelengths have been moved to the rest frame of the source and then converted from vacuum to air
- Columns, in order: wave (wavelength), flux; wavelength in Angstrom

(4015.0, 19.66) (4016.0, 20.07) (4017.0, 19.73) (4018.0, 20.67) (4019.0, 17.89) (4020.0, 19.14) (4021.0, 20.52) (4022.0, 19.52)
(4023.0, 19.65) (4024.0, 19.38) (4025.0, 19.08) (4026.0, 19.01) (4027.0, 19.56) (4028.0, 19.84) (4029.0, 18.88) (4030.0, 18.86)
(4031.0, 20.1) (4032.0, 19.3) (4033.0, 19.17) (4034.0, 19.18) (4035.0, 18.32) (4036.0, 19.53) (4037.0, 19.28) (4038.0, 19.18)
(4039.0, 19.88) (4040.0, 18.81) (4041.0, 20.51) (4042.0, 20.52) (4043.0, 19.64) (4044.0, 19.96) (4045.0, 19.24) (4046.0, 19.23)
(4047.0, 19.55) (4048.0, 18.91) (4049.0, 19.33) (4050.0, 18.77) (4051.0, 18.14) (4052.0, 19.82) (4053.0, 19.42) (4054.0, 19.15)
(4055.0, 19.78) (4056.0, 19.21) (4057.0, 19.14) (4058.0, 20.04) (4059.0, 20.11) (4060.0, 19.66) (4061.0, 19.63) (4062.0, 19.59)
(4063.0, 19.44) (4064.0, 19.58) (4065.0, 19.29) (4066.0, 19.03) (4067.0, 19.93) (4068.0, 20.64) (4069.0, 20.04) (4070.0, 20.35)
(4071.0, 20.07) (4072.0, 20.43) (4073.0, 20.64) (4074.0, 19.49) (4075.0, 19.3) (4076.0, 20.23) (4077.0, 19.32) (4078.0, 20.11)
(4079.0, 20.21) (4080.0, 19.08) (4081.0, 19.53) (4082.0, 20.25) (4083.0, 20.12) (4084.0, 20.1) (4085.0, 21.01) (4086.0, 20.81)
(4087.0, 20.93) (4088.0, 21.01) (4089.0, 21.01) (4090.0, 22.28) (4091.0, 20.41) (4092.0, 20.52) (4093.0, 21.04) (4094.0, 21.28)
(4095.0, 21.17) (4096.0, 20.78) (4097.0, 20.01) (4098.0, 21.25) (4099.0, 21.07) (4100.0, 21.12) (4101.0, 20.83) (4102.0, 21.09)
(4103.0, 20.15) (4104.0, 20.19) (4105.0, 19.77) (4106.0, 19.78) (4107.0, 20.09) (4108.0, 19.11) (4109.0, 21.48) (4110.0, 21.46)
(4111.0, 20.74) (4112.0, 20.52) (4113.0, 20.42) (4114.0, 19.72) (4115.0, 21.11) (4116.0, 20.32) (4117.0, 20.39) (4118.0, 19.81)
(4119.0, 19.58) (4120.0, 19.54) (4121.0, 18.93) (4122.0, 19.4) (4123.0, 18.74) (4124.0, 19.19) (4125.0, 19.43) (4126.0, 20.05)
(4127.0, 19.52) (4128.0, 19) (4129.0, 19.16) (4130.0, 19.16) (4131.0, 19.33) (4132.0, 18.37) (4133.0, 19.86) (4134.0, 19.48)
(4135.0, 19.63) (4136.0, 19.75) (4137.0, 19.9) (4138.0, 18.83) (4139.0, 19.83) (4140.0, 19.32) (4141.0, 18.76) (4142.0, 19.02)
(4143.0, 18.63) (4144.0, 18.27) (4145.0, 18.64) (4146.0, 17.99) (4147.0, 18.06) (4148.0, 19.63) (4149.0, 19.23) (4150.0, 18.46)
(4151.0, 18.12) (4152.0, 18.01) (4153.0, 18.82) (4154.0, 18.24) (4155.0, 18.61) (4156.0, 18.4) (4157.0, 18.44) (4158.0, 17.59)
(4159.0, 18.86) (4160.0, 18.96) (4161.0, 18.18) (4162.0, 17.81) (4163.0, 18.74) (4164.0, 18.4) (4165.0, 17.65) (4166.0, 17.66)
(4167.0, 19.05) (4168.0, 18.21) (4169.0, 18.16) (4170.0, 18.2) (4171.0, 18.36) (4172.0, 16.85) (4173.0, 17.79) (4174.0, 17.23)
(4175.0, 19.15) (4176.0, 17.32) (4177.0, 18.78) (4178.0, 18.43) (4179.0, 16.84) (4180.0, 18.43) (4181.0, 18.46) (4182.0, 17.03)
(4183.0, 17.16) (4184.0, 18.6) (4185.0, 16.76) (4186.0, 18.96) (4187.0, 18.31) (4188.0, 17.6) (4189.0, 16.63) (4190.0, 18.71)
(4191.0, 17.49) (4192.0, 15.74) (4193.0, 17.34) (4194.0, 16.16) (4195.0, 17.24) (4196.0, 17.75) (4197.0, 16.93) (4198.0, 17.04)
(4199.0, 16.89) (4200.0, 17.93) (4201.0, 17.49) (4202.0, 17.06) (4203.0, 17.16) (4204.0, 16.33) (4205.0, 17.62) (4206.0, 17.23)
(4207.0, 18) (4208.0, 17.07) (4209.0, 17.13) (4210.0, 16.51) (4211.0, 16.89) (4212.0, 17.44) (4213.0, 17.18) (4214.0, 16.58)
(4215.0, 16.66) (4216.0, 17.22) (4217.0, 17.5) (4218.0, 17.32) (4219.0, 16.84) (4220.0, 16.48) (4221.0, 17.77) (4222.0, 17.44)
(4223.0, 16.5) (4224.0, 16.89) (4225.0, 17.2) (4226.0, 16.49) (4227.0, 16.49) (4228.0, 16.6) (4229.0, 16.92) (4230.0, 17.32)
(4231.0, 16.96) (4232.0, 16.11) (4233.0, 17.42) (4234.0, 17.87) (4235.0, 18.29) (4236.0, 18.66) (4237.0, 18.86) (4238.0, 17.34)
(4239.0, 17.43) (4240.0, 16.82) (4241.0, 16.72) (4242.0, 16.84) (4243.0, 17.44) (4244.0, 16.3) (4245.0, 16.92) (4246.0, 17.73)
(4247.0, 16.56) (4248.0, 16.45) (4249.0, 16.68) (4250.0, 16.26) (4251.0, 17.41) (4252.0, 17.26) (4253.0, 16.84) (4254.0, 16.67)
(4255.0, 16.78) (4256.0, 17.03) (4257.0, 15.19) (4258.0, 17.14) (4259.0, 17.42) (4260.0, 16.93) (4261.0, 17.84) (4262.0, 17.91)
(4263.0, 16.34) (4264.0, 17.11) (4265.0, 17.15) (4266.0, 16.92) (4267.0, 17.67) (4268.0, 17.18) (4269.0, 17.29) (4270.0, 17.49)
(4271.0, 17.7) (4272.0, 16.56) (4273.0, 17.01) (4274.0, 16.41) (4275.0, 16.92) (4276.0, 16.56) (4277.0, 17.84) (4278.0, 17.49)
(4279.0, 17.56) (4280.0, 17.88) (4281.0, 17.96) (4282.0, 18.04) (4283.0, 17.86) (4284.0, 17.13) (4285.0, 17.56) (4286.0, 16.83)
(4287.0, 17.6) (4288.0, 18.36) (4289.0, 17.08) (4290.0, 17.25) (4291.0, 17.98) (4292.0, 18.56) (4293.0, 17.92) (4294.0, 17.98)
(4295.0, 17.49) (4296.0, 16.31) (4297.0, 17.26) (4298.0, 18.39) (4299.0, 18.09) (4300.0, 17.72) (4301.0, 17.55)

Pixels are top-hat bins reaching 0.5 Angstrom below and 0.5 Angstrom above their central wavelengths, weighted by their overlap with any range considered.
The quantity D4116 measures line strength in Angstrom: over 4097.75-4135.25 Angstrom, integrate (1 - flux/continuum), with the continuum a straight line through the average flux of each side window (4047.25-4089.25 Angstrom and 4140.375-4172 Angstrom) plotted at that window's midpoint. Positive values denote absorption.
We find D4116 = -1.8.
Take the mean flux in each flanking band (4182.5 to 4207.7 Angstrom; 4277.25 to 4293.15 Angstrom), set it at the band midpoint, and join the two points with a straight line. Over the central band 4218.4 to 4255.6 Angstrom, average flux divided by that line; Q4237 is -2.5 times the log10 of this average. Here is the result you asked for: 0.03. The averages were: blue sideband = 17.4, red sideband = 17.7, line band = 17.1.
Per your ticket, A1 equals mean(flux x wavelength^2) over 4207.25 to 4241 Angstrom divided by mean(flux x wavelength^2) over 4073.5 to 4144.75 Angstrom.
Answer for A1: 0.91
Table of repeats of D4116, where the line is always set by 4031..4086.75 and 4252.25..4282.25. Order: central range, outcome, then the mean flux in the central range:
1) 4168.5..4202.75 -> 1.0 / 17.6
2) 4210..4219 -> 0.4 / 17.1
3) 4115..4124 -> -0.3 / 19.7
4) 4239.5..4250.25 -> 0.4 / 16.8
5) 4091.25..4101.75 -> -0.9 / 20.9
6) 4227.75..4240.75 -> 0.1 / 17.4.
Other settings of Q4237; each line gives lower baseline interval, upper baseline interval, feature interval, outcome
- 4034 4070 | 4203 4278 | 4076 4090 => -0.07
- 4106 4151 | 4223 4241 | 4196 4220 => 0.04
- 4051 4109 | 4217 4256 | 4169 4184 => 0.02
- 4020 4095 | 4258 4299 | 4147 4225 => 0.04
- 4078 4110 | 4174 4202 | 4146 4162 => 0.01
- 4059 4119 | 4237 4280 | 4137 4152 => 0.03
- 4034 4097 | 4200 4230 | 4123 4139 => -0.04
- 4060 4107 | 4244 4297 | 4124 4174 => 0.03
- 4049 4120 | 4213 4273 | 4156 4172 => 0.02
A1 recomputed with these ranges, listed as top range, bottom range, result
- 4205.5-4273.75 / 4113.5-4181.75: 0.95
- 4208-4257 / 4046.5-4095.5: 0.92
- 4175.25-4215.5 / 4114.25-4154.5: 0.93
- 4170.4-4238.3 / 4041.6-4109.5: 0.92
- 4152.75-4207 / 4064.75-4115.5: 0.91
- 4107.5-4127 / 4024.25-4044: 1.07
